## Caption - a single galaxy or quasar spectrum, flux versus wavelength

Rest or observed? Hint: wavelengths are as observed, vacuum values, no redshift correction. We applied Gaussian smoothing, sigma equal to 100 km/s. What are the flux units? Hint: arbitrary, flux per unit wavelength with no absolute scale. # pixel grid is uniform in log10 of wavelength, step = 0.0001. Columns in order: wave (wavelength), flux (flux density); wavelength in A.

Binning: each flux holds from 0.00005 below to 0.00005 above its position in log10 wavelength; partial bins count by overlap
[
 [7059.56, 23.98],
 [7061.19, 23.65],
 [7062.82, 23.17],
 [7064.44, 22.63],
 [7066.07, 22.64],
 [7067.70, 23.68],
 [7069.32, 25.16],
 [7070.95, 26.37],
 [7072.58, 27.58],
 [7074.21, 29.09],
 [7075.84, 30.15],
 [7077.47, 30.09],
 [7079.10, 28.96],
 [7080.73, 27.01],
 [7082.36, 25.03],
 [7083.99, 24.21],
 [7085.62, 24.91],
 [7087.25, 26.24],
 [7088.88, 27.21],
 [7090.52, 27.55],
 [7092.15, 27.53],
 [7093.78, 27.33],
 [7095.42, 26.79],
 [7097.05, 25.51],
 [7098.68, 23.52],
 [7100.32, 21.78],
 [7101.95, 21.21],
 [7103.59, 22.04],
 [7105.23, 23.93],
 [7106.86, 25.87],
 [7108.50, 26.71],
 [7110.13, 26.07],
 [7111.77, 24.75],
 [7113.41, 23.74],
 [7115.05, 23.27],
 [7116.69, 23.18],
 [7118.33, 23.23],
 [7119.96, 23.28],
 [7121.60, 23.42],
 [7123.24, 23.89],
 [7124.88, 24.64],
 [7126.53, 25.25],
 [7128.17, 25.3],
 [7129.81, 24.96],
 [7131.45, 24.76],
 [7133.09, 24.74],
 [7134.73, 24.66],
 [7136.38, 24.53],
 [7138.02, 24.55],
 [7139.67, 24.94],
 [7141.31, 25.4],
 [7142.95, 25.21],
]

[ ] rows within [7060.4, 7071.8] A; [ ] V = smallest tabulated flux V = 22.63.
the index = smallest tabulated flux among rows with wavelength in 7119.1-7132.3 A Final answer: 23.28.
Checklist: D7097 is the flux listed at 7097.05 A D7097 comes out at 25.51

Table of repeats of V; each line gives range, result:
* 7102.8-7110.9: 22.04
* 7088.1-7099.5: 23.52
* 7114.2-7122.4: 23.18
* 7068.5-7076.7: 25.16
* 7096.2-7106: 21.21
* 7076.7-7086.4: 24.21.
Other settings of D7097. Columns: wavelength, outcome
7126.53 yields 25.25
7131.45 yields 24.76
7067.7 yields 23.68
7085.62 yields 24.91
